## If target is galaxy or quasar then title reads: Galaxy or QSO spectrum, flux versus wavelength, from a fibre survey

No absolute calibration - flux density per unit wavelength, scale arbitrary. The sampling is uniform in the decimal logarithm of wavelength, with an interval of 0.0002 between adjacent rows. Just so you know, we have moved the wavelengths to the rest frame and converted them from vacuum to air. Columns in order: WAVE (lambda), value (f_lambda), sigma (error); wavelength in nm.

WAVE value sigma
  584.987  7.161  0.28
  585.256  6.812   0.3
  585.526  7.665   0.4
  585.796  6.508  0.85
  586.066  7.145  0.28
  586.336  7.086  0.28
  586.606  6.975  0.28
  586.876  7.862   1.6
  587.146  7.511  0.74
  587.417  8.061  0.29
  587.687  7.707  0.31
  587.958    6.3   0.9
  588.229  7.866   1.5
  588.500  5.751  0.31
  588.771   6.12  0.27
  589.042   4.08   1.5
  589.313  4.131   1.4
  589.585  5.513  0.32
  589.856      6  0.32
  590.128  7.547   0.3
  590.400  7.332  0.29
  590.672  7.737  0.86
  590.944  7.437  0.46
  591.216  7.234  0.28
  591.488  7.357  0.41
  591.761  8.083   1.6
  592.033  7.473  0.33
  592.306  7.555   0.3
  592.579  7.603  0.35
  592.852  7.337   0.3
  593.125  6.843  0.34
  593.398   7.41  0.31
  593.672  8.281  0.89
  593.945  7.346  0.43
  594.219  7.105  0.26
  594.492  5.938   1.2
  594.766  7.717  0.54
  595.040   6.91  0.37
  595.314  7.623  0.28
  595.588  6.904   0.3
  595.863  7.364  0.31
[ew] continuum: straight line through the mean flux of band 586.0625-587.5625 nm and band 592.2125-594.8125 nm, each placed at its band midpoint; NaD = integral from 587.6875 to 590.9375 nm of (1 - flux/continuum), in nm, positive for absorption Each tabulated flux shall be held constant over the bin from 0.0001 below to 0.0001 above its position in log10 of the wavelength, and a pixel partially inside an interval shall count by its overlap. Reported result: 0.47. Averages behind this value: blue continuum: 7.47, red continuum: 7.3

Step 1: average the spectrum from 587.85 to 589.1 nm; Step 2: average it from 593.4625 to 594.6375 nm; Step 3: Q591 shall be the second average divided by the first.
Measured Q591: 1.17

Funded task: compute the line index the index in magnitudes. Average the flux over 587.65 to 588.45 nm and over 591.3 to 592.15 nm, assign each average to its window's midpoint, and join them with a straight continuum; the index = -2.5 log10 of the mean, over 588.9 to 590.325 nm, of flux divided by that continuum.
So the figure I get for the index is 0.30 mag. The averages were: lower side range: 7.07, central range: 5.54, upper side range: 7.62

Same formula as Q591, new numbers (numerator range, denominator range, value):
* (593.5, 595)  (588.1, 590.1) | 1.27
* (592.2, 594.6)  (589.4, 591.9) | 1.03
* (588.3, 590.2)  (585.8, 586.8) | 0.80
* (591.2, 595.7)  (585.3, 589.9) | 1.11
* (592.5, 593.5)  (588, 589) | 1.15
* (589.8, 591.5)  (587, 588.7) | 1.02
